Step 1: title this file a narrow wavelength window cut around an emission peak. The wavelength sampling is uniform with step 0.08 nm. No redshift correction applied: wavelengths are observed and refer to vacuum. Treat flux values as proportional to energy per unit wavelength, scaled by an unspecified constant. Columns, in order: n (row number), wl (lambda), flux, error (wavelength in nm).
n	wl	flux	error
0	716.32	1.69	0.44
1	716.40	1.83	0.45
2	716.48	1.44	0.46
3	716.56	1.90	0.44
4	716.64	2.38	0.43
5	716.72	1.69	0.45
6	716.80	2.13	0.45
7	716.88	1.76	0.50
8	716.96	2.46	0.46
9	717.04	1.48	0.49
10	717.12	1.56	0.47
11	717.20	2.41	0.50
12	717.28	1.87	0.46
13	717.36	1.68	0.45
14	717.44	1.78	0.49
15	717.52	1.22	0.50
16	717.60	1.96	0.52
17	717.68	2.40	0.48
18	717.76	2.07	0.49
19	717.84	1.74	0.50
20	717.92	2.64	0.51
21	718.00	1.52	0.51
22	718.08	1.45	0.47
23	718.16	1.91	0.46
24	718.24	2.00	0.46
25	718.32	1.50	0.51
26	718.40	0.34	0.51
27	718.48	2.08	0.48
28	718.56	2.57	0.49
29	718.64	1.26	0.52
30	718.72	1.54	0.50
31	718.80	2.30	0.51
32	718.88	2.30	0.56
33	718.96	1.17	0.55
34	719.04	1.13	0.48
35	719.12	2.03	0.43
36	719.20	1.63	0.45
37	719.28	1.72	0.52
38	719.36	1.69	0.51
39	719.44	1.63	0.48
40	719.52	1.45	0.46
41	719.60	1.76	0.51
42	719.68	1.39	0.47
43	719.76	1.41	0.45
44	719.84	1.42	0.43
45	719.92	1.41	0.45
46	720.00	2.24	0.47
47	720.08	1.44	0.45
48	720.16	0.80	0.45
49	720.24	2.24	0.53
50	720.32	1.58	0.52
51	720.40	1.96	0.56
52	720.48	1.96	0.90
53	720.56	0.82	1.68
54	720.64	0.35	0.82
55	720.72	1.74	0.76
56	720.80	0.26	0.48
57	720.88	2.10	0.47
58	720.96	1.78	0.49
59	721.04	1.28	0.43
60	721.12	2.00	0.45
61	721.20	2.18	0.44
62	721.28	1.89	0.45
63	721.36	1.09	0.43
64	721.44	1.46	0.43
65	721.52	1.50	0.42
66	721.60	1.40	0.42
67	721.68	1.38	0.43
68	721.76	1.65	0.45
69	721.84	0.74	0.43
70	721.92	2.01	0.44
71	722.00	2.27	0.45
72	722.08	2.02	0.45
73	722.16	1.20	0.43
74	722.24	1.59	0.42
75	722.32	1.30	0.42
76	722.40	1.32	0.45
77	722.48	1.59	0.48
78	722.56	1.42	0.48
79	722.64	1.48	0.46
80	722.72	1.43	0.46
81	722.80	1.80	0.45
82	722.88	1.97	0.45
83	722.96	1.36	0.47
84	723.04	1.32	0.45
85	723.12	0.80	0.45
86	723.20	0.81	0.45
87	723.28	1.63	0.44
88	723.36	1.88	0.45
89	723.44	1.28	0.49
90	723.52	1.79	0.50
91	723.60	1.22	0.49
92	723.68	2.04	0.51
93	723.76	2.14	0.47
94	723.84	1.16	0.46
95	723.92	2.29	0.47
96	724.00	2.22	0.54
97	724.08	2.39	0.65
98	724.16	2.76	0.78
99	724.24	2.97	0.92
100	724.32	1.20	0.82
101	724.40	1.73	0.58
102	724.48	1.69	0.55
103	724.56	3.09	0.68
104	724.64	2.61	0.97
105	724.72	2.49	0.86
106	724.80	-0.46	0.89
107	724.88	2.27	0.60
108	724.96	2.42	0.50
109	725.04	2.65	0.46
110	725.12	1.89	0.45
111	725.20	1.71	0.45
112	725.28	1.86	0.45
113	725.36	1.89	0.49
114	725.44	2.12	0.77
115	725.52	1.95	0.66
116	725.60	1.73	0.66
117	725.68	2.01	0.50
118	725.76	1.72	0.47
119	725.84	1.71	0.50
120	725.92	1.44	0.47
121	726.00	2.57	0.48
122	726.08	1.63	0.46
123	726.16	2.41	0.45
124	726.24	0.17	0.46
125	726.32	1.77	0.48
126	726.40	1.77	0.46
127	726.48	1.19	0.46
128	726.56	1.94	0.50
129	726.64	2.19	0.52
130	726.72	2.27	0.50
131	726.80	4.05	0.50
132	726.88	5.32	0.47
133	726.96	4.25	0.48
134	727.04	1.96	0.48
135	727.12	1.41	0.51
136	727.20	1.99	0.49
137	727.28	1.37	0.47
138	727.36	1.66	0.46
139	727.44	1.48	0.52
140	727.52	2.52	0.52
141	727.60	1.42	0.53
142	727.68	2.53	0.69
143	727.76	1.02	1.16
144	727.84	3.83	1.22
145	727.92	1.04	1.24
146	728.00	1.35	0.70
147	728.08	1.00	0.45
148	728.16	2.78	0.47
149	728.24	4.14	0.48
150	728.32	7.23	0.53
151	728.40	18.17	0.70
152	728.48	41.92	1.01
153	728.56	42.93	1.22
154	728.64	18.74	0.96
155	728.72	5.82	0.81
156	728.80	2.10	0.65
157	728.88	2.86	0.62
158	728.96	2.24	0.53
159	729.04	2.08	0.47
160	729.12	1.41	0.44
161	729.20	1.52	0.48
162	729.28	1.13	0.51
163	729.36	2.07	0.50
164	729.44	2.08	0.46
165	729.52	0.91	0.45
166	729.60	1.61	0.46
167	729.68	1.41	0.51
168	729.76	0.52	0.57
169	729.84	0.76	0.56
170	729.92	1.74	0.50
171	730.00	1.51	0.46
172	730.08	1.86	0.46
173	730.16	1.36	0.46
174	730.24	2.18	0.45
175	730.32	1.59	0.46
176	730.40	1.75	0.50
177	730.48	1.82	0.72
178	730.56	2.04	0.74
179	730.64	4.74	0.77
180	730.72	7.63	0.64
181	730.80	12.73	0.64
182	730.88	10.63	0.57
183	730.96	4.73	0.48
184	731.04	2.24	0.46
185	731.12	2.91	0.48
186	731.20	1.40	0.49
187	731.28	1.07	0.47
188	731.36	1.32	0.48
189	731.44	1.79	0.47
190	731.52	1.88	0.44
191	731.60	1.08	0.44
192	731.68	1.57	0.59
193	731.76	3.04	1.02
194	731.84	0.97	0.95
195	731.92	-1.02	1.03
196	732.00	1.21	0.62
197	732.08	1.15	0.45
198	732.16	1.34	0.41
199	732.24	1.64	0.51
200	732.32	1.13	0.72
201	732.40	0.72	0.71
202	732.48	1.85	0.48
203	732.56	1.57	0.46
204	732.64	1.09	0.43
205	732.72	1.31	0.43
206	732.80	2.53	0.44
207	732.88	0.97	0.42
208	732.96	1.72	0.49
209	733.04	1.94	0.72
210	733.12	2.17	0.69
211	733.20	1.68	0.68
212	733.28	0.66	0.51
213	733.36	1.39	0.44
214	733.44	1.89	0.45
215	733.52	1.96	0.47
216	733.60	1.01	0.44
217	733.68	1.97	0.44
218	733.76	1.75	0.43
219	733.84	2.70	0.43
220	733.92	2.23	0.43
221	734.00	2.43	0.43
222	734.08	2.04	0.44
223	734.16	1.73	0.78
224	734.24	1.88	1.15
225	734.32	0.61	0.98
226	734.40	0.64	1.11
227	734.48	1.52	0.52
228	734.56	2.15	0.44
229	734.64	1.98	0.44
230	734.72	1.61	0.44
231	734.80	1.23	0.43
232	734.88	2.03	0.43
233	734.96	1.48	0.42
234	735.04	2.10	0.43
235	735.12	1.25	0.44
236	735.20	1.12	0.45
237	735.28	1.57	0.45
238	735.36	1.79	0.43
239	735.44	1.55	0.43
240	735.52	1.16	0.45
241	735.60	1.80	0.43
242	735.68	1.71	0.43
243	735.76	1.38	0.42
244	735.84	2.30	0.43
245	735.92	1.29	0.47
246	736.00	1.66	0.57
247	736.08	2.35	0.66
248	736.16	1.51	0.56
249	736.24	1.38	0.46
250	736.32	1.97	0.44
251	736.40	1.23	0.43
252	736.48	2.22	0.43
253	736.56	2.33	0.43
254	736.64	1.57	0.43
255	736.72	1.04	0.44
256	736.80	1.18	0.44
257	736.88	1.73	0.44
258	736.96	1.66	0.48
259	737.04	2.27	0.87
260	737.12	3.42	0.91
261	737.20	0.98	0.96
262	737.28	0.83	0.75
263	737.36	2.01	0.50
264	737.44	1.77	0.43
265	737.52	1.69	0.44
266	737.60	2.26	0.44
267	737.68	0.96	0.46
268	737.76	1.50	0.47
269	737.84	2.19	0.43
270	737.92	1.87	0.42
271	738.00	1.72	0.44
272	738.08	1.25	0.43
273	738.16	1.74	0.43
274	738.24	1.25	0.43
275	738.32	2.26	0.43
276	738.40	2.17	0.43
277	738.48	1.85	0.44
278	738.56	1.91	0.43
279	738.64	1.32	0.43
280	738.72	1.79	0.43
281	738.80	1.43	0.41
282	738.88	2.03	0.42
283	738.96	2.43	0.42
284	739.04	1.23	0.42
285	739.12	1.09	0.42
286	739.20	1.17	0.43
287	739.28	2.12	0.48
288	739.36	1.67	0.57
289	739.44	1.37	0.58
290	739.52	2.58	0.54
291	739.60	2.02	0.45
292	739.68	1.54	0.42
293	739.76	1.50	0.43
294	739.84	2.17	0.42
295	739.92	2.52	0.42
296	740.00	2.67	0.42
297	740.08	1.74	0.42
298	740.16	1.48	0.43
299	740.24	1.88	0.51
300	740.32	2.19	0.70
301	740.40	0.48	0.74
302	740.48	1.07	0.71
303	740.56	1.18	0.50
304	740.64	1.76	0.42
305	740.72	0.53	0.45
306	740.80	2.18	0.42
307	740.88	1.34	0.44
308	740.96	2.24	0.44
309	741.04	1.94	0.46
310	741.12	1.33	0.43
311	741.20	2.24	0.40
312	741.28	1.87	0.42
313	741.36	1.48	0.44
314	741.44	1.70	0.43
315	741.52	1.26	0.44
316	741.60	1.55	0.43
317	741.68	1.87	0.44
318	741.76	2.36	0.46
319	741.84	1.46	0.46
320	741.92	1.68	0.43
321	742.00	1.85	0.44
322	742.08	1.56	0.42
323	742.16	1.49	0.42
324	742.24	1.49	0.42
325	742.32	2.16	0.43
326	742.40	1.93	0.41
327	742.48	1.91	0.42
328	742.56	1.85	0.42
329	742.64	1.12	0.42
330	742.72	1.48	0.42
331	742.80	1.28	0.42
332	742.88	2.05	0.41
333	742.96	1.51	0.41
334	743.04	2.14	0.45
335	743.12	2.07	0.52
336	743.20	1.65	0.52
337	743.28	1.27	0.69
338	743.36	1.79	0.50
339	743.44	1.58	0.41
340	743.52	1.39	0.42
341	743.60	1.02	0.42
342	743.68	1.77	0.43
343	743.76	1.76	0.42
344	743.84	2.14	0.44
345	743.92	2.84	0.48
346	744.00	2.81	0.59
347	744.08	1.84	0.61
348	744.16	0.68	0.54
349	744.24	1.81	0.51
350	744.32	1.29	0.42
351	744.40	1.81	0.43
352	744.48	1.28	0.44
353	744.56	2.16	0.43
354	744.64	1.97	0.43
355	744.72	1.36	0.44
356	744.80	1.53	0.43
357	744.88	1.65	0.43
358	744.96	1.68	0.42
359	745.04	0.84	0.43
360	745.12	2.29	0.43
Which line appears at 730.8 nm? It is [N II]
